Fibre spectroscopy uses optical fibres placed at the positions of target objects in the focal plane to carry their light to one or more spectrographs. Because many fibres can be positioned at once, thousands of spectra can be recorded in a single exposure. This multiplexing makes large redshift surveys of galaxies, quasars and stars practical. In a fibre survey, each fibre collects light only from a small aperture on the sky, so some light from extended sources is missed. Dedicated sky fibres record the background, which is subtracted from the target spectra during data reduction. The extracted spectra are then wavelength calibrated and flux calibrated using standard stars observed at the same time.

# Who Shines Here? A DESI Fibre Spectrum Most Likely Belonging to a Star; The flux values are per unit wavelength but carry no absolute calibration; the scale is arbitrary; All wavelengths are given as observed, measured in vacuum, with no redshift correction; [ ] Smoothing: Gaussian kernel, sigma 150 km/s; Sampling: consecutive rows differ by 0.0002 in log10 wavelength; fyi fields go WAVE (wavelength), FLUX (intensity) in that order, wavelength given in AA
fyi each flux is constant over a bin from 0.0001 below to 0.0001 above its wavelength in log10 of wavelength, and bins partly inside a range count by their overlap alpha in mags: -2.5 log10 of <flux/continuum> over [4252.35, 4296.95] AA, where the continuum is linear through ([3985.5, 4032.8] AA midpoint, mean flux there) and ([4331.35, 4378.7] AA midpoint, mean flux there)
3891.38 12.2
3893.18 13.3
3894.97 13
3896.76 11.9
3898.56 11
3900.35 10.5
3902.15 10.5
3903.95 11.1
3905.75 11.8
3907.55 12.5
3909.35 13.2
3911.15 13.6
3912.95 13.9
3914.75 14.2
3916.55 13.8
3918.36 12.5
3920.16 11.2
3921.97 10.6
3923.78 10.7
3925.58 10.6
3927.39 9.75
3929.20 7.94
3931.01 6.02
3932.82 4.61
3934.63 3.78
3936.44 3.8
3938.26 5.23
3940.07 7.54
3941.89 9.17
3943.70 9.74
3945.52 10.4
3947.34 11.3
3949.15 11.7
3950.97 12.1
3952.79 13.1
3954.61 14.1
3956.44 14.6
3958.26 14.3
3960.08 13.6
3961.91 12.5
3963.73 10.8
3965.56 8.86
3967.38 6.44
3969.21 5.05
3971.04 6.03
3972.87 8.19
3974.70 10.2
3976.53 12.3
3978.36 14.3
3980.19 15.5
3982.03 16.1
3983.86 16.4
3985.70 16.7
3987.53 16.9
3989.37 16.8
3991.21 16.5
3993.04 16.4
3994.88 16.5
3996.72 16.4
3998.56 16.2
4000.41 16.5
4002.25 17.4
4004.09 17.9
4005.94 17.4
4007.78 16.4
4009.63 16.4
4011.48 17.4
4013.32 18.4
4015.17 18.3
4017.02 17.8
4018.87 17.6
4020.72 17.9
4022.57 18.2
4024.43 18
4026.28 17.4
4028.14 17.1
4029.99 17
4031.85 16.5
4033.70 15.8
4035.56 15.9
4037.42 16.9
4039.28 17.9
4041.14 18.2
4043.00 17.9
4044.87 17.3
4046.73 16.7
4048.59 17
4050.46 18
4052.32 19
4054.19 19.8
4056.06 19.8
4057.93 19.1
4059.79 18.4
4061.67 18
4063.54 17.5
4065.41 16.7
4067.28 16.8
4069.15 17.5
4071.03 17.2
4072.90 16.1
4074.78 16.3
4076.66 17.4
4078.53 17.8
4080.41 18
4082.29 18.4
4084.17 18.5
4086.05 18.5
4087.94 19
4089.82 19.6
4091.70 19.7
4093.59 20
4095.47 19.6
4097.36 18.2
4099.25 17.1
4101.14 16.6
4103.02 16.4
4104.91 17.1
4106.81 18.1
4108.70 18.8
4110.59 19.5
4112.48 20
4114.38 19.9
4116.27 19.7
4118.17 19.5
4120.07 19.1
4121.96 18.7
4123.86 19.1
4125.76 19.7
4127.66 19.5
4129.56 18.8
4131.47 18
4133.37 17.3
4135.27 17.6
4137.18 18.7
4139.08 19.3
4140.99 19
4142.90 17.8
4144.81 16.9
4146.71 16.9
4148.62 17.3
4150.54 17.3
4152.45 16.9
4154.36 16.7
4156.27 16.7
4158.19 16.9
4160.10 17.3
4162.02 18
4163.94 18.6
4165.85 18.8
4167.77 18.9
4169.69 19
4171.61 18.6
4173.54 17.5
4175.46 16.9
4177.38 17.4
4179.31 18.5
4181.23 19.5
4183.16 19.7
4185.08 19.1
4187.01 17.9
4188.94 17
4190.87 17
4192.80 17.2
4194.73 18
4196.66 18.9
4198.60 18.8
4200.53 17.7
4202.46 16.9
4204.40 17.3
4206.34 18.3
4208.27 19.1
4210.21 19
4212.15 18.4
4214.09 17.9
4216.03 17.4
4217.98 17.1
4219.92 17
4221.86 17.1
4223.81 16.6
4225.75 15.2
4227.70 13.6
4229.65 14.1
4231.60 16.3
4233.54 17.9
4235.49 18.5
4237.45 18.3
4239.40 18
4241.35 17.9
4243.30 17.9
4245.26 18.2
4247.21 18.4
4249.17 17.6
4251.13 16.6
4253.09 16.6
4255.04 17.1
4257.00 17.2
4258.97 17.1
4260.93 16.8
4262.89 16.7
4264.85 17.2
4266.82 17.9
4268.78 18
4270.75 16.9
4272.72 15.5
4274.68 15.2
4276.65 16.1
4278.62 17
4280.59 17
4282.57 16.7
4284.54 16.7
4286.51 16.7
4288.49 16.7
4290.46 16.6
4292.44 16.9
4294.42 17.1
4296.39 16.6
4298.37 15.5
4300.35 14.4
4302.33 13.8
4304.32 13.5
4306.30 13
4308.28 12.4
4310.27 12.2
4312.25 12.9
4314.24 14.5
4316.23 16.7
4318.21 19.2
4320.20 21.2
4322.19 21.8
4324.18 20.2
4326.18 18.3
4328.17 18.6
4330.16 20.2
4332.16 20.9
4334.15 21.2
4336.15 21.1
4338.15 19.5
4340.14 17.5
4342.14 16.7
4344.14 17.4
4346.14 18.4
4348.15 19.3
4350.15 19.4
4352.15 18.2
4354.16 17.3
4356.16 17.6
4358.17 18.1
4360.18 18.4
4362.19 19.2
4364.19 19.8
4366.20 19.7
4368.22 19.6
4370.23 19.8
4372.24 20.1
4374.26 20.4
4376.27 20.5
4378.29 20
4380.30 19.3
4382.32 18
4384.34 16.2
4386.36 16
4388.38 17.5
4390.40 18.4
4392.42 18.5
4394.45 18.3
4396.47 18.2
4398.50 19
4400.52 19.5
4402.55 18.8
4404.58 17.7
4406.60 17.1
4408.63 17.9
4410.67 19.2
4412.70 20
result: 0.12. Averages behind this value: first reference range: 17.2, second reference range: 19.2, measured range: 16.8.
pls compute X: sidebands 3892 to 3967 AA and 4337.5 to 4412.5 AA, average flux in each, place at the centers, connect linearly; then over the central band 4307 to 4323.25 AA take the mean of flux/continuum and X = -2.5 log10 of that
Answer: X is 0.08 mag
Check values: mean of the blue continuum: 10.8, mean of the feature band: 16.3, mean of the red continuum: 18.6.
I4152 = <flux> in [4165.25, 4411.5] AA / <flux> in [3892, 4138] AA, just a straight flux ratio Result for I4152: 1.2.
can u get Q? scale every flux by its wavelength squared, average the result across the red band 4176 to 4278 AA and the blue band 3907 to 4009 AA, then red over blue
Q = 1.63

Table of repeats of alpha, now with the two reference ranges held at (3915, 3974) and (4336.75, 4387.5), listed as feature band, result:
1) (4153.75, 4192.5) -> -0.23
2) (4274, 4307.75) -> 0.09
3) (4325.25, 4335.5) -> -0.11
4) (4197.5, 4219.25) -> -0.17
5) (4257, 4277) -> -0.01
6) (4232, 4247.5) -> -0.13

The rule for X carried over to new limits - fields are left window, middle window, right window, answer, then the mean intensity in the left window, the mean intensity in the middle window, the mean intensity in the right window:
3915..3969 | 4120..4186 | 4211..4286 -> -0.22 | 10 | 18.2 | 17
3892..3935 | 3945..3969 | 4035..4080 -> 0.12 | 11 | 11.7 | 17.7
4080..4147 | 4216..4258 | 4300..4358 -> 0.06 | 18.6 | 17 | 17.5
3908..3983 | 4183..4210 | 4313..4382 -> -0.14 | 10.6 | 18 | 19.1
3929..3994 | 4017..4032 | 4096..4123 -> -0.22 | 11.1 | 17.5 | 18.5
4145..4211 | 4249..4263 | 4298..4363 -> 0.05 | 17.9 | 16.9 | 17.6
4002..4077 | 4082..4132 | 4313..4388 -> -0.06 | 17.5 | 18.8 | 18.9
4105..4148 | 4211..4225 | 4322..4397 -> 0.09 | 18.7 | 17.3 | 18.9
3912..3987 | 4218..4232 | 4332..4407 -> 0.02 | 10.8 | 15.8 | 18.7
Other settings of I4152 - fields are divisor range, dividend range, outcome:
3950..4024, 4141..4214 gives 1.22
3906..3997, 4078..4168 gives 1.59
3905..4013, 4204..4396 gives 1.42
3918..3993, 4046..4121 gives 1.66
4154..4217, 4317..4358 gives 1.06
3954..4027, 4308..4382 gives 1.25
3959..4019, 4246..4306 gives 1.14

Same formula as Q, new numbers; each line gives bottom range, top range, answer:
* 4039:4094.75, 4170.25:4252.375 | 1.05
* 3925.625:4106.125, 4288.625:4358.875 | 1.32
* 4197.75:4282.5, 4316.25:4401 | 1.17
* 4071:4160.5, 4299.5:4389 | 1.10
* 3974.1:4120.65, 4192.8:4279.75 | 1.08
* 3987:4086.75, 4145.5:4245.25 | 1.09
